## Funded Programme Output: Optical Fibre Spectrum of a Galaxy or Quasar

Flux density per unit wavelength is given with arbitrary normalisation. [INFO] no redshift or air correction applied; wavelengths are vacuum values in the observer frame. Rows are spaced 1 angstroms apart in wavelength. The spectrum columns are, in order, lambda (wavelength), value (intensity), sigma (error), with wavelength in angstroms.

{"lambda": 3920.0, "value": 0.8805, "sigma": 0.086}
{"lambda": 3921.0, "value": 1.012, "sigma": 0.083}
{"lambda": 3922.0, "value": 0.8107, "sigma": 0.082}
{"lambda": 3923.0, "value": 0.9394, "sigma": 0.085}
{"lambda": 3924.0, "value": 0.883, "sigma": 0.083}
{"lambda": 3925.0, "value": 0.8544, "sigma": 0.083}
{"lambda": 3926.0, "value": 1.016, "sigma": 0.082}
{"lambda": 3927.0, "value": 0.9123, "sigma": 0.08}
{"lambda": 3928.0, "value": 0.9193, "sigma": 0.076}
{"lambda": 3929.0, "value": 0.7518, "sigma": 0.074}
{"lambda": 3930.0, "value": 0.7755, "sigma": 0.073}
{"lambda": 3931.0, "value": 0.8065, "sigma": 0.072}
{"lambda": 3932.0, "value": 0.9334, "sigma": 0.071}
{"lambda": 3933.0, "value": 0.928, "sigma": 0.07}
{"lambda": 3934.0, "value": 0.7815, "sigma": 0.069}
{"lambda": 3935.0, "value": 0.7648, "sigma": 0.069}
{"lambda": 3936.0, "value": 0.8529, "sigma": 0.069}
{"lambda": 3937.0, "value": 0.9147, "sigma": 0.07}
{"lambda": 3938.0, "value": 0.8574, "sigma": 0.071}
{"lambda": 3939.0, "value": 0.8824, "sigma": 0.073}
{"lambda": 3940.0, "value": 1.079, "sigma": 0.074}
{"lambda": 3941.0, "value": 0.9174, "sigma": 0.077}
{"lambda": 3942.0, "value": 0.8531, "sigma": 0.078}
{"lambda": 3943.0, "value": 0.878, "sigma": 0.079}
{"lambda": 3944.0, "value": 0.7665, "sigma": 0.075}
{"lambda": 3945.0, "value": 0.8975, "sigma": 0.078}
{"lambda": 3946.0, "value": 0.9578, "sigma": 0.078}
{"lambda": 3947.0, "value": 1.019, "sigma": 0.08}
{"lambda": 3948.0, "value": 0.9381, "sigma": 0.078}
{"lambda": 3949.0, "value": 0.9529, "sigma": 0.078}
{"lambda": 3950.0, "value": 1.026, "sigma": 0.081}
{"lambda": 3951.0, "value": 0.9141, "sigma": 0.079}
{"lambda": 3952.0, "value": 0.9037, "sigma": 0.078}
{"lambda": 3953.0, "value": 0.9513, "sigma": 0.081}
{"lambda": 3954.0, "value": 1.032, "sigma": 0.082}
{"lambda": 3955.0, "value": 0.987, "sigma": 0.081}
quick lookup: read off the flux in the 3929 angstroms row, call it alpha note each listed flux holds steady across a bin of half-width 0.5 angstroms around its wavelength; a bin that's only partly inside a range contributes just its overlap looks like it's 0.7518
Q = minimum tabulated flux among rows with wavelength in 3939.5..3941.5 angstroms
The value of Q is 0.9174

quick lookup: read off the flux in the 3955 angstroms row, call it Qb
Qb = 0.987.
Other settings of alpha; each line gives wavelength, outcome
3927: 0.9123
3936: 0.8529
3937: 0.9147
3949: 0.9529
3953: 0.9513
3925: 0.8544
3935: 0.7648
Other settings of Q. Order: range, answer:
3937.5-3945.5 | 0.7665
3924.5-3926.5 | 0.8544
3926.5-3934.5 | 0.7518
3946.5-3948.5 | 0.9381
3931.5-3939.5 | 0.7648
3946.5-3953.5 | 0.9037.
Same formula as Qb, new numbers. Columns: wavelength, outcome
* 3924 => 0.883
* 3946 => 0.9578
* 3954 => 1.032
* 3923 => 0.9394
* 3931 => 0.8065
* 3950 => 1.026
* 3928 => 0.9193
